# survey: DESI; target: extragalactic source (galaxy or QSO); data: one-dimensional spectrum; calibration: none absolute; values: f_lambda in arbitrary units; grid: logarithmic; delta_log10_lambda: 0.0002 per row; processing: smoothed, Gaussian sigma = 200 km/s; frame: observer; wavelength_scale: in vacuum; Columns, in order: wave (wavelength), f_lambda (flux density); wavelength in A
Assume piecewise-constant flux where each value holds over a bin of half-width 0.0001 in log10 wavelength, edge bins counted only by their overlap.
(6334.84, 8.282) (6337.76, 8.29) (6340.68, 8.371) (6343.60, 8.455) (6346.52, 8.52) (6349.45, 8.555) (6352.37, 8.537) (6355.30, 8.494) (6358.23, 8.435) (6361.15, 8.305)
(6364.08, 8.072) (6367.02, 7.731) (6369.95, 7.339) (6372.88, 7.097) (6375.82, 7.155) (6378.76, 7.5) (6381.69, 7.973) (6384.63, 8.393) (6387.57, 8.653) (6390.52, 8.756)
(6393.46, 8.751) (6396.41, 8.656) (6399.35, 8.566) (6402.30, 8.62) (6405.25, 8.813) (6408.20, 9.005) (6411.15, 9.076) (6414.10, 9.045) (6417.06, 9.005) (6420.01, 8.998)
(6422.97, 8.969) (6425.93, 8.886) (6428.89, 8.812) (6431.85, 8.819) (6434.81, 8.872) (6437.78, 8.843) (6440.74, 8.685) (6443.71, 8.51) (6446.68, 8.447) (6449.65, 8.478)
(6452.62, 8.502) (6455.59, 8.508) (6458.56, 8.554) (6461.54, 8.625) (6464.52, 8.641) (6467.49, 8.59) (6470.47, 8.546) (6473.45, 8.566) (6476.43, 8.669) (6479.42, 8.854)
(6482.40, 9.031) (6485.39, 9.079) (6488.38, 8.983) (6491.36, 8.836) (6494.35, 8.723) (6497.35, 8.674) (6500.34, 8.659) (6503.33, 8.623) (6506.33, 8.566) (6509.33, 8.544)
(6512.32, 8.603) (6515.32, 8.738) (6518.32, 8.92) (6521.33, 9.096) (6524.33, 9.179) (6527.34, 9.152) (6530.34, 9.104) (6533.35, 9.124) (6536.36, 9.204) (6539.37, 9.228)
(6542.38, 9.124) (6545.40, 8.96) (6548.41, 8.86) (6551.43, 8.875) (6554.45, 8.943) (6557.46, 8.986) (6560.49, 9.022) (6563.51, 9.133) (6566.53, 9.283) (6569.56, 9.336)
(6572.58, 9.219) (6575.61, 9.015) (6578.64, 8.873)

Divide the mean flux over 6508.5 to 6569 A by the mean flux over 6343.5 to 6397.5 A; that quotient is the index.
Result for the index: 1.10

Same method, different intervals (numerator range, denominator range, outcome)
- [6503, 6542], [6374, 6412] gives 1.06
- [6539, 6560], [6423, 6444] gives 1.02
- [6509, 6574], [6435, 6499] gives 1.04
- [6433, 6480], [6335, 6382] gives 1.07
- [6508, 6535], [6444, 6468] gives 1.05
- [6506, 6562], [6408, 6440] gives 1.00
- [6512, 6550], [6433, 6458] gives 1.05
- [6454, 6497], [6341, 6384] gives 1.09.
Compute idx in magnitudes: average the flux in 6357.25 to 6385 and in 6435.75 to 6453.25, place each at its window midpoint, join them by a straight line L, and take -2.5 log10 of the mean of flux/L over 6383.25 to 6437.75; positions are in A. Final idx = -0.078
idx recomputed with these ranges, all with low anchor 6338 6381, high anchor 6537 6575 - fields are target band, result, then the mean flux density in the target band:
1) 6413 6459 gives -0.038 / 8.75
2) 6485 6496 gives -0.018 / 8.88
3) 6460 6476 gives 0.002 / 8.6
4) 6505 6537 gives -0.003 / 8.93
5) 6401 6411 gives -0.071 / 8.85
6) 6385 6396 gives -0.060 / 8.67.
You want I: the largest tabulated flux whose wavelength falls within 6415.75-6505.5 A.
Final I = 9.079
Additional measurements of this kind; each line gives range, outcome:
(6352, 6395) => 8.756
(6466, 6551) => 9.228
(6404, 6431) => 9.076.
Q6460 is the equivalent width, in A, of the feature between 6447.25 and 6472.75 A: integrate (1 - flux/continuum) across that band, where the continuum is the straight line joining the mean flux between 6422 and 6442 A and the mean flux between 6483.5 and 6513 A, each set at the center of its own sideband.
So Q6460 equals 0.7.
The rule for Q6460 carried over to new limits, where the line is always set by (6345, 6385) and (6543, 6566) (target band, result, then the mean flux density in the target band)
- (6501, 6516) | 0.2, 8.61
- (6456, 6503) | -0.7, 8.73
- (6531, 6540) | -0.3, 9.17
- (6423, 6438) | -0.9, 8.86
